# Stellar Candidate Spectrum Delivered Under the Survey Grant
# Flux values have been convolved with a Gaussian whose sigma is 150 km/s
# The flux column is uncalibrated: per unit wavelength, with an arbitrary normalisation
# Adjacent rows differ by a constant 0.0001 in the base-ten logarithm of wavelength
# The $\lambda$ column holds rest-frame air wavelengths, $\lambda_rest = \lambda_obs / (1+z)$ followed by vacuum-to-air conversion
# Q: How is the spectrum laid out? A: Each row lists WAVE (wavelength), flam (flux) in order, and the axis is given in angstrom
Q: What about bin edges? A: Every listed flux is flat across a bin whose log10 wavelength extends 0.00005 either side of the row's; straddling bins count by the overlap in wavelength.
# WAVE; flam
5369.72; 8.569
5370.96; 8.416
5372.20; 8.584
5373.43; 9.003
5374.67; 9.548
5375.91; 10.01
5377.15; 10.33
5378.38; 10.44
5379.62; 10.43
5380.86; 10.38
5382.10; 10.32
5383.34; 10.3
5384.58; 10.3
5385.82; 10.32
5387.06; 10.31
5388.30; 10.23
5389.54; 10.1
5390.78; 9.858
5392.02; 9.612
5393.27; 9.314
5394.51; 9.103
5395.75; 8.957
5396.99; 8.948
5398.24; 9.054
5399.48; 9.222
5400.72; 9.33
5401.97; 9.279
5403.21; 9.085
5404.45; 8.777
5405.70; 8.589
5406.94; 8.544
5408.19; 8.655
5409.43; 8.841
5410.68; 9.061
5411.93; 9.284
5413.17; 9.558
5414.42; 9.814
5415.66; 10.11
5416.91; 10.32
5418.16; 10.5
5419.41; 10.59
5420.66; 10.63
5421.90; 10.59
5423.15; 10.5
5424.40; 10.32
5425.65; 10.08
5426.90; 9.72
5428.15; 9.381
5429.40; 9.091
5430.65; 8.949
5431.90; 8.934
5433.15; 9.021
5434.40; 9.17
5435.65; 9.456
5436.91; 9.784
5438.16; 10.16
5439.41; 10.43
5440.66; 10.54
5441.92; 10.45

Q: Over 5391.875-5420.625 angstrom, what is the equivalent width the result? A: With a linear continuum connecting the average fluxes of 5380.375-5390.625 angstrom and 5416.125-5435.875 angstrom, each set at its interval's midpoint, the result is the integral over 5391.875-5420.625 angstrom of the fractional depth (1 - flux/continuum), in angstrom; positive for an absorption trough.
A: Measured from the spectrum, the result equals 2.0 angstrom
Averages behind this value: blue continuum 10.3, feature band 9.35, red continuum 9.84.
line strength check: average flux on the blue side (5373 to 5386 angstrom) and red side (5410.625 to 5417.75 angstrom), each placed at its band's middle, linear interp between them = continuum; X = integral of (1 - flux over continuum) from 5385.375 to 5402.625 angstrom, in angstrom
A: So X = 0.8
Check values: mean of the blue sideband 10.1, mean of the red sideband 9.77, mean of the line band 9.54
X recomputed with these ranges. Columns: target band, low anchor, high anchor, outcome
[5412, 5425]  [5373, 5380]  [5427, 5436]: -1.2 angstrom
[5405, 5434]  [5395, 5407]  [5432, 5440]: -0.9 angstrom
